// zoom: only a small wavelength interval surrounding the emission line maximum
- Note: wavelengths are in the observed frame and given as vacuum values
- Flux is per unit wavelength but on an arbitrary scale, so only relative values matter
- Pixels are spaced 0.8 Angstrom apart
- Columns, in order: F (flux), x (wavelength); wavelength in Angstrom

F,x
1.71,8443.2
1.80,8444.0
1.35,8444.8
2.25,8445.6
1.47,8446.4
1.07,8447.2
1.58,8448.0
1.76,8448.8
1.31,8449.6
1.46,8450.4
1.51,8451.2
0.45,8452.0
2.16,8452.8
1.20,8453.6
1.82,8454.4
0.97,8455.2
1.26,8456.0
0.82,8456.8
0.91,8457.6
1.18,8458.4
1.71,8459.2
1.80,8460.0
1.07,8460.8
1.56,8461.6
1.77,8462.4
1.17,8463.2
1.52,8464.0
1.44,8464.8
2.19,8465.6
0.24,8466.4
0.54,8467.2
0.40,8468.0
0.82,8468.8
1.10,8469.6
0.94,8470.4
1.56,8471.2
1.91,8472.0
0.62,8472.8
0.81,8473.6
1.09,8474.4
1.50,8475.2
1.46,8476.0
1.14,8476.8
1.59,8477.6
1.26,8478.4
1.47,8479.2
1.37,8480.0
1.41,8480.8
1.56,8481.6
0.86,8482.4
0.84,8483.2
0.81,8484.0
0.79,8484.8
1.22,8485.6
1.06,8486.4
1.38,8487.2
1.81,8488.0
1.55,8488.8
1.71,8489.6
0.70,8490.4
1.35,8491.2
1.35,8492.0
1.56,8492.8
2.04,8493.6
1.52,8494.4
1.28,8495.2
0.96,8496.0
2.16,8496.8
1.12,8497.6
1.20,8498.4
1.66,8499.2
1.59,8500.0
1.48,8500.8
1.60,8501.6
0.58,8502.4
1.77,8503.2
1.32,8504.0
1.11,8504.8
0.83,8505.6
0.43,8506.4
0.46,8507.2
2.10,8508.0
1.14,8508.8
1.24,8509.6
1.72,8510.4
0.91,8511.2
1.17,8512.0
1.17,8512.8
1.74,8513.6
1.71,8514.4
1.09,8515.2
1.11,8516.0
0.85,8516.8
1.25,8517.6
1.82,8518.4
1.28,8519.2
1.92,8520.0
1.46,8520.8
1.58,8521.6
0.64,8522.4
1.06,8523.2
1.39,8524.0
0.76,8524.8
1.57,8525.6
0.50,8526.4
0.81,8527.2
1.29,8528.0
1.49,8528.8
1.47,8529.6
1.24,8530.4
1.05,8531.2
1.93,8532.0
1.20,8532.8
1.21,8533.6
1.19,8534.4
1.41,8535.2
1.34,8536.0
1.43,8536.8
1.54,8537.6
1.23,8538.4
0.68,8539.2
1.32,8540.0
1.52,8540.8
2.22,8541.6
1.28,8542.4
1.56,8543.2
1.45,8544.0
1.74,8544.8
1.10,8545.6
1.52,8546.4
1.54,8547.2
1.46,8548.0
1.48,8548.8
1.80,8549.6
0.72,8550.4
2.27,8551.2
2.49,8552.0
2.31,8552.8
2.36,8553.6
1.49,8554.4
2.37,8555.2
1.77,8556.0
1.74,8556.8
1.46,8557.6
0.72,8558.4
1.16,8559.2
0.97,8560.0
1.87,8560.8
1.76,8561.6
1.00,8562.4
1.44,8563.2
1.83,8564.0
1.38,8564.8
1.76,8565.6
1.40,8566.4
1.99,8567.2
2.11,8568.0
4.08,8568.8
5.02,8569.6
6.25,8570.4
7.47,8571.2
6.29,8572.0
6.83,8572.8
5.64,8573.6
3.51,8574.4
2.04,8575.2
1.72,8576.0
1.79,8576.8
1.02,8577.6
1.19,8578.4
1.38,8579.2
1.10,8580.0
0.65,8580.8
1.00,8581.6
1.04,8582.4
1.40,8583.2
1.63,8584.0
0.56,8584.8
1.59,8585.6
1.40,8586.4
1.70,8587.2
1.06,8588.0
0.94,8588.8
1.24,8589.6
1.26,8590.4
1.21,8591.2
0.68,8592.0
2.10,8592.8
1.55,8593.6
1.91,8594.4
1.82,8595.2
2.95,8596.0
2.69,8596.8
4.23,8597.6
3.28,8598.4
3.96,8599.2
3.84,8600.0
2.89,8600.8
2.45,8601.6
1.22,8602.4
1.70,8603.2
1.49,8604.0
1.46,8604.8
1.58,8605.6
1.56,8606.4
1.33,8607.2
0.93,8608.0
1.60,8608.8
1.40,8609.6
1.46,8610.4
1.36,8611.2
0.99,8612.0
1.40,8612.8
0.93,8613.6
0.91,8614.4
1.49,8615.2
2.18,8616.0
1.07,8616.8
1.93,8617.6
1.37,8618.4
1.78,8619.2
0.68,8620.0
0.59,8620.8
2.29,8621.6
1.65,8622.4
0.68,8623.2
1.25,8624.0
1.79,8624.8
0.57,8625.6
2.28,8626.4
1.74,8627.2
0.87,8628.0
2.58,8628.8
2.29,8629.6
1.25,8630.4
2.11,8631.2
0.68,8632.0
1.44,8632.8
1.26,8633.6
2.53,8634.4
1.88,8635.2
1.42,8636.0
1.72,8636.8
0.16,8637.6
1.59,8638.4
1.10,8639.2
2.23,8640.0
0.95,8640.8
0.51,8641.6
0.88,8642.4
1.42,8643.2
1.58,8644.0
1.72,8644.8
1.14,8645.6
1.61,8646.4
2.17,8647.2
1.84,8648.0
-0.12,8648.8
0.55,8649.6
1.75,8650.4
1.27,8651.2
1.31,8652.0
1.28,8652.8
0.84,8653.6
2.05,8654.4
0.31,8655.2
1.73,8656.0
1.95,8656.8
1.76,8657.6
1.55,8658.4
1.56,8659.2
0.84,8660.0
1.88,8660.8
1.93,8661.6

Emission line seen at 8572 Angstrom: H-alpha 6563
